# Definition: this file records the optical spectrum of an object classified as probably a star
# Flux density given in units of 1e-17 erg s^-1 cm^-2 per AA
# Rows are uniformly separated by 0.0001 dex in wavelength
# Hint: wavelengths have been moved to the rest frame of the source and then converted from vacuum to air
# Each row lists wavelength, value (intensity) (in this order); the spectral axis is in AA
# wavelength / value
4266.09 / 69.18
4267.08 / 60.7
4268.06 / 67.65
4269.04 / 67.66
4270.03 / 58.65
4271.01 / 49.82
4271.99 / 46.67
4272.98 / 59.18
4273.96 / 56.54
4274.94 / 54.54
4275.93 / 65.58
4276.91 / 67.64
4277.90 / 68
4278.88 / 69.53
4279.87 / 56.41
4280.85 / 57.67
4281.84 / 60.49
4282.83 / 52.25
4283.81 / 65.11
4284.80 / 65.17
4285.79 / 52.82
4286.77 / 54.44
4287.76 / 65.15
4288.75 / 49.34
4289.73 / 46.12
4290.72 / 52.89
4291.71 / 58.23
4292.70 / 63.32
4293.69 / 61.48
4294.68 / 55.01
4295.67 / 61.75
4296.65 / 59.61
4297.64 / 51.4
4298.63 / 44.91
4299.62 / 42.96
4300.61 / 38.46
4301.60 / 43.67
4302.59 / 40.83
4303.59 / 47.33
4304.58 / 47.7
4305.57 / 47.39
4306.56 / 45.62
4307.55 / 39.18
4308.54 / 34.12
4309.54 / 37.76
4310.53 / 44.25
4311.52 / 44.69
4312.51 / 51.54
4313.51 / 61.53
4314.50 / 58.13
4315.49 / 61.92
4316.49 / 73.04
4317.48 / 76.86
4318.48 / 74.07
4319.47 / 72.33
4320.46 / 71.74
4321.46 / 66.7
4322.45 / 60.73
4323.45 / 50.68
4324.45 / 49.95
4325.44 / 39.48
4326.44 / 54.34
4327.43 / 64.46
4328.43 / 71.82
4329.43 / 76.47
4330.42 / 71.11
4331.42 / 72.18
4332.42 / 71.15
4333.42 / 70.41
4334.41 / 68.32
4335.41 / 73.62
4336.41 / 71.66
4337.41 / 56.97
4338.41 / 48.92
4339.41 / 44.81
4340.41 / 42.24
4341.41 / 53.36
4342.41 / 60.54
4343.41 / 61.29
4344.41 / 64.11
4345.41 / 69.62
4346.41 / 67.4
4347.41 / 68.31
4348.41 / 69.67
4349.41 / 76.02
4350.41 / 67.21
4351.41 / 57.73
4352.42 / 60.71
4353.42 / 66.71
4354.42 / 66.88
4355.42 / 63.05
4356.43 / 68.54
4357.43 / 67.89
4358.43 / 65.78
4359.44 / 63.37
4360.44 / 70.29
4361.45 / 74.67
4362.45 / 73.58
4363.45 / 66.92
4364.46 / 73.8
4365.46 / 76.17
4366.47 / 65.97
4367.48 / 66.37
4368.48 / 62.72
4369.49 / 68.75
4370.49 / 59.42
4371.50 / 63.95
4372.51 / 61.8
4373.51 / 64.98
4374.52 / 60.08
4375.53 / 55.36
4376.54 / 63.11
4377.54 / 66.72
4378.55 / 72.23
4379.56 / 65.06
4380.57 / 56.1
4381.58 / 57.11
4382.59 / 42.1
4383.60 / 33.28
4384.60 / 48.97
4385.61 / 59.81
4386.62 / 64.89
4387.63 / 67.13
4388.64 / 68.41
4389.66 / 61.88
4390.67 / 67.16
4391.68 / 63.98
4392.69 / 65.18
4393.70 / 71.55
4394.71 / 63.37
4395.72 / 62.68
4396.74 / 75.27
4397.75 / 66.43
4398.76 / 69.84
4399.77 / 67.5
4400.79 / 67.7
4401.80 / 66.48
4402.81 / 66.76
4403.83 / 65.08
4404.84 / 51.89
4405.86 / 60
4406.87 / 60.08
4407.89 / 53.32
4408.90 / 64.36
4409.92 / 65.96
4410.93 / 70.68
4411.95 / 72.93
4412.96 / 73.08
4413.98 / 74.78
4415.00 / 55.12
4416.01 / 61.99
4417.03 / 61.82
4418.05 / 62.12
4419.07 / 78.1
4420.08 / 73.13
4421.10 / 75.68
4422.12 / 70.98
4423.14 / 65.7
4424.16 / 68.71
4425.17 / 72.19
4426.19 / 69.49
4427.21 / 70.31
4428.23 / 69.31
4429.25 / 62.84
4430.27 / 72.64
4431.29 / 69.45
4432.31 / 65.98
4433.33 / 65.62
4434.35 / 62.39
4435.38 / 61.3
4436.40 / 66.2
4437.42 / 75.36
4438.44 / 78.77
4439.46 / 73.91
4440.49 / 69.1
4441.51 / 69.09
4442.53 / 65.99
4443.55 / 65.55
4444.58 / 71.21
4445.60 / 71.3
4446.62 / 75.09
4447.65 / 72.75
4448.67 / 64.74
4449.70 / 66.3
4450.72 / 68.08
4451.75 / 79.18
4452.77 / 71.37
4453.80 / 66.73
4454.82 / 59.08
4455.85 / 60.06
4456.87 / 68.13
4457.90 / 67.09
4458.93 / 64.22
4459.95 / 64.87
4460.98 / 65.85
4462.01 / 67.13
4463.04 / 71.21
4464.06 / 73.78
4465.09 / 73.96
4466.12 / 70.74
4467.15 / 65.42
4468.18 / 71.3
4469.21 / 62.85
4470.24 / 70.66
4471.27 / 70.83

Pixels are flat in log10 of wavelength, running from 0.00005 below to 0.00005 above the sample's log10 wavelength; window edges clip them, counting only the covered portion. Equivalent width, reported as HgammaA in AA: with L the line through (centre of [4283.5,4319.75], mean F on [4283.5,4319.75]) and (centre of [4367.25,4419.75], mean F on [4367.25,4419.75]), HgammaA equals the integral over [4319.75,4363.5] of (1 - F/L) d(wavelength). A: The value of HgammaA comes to -4.7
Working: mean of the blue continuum 53.6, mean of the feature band 64.1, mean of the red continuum 63.4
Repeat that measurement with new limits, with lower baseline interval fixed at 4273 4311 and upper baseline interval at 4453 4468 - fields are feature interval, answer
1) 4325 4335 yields -1.72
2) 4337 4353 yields -0.80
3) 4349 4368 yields -2.95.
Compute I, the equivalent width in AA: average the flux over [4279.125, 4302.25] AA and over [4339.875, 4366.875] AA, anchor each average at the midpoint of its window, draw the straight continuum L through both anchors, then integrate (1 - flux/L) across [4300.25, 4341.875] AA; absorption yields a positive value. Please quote 2.3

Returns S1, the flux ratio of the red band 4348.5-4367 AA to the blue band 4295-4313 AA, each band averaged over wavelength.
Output 1.49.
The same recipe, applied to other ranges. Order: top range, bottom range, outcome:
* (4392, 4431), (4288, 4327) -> 1.25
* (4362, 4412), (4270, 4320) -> 1.15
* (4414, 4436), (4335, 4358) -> 1.07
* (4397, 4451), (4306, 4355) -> 1.11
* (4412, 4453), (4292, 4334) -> 1.22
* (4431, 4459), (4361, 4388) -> 1.09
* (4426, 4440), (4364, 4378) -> 1.06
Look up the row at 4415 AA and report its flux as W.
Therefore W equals 55.12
